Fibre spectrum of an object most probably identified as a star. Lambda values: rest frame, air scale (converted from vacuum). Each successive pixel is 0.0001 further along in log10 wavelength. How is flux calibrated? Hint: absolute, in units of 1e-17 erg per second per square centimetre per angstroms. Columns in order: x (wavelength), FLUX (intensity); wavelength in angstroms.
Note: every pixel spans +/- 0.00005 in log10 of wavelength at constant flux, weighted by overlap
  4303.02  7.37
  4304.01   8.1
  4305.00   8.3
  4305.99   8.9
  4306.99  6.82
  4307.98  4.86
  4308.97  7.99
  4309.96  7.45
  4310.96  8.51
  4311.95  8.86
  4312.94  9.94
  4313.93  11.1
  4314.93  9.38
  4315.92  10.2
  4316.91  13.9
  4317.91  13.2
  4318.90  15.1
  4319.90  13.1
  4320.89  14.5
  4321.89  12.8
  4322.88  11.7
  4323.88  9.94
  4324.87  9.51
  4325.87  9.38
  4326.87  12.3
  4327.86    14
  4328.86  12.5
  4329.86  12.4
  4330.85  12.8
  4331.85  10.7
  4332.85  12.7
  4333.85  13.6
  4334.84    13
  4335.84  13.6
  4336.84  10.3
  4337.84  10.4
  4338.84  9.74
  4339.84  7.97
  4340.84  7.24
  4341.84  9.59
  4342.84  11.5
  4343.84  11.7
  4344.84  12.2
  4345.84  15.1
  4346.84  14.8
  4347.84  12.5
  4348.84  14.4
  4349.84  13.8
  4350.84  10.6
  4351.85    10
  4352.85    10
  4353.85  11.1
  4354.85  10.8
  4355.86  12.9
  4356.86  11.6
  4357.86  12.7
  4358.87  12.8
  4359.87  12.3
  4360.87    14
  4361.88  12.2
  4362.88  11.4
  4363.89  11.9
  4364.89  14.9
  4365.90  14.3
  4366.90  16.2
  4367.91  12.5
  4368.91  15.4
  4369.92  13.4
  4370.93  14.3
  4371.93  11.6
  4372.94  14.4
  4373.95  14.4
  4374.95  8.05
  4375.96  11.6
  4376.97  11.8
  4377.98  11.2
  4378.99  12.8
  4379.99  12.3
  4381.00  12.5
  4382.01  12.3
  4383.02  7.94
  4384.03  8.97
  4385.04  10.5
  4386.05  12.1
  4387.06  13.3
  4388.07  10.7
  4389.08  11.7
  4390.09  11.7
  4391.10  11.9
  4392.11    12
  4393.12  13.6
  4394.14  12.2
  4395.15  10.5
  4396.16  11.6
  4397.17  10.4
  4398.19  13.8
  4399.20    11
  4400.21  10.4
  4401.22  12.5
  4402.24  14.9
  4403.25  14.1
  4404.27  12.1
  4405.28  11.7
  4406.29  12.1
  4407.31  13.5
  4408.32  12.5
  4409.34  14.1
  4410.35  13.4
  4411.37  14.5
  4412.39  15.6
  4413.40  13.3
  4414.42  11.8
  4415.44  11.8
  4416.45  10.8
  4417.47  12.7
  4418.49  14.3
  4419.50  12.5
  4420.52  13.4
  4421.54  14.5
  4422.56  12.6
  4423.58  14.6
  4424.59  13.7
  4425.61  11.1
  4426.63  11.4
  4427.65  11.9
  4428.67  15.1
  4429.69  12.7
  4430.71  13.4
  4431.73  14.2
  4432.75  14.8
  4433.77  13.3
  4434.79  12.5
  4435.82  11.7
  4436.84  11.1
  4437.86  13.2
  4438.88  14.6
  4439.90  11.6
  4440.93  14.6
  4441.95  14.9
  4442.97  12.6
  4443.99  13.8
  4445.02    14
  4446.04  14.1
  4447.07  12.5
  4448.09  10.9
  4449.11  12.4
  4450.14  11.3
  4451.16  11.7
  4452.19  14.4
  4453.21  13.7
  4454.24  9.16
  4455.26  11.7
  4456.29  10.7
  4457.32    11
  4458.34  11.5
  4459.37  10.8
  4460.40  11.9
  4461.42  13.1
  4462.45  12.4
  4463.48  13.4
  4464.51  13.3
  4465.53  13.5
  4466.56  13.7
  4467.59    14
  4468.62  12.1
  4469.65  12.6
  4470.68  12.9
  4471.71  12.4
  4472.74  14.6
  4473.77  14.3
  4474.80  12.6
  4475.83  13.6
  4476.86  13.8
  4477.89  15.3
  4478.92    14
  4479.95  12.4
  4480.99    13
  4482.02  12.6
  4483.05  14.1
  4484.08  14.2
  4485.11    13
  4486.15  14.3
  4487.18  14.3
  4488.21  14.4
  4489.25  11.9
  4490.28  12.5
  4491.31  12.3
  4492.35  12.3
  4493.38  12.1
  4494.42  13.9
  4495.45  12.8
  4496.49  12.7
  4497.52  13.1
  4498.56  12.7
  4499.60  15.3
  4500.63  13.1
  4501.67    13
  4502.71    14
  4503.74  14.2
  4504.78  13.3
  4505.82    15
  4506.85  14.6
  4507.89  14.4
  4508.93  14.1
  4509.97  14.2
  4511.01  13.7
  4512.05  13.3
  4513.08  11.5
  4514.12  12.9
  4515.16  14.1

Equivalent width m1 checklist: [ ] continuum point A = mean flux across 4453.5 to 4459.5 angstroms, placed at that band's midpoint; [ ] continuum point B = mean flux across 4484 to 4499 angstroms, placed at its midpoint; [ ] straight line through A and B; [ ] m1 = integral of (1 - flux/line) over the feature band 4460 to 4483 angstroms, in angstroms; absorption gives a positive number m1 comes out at -2.8 angstroms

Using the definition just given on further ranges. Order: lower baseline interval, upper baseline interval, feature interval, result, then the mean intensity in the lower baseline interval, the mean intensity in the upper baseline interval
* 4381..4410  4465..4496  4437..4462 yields 0.6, 12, 13.3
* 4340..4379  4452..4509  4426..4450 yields -0.4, 12.4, 13.1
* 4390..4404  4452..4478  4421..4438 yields -0.8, 12.2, 12.7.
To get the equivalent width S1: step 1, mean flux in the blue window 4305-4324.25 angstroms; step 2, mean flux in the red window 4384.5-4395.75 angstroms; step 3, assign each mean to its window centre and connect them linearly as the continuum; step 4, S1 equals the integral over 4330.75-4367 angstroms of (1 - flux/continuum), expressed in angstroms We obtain -3.3 angstroms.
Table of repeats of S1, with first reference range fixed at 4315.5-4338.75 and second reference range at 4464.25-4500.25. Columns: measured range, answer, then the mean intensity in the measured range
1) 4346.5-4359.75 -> 0.3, 12.1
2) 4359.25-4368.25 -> -0.6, 13.3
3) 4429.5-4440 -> -0.1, 13.1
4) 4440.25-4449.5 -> -0.2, 13.3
